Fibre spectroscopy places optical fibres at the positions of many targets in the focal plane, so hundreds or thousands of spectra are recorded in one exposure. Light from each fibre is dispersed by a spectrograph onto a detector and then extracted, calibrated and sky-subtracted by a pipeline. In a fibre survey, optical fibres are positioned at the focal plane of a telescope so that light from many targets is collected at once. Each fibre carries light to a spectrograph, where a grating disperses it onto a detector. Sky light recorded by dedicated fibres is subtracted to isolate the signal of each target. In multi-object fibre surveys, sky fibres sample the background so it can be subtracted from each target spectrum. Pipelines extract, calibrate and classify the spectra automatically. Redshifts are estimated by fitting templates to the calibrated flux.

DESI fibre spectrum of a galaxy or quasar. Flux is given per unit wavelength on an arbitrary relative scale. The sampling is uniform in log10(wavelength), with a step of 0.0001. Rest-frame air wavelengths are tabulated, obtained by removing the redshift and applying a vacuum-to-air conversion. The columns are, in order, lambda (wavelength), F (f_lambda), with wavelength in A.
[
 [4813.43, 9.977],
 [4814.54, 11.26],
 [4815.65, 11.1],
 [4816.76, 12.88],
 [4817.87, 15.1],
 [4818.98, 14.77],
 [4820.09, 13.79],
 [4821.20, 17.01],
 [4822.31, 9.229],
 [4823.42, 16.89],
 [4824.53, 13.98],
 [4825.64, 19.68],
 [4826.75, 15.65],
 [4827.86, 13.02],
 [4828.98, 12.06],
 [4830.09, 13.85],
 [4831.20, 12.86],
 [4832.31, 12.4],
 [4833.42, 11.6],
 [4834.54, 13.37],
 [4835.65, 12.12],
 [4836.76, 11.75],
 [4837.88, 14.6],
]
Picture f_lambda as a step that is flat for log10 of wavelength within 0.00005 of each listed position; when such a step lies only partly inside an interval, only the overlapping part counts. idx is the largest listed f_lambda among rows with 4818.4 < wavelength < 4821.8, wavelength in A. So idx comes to 17.01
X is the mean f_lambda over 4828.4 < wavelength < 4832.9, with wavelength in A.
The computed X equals 12.8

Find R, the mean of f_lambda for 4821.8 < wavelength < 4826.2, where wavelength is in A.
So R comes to 15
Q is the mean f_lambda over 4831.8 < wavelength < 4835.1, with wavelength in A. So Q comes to 12.5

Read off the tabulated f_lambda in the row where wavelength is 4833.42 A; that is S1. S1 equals 11.6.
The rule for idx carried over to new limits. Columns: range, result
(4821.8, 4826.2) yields 19.68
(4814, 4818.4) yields 15.1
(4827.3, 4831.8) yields 13.85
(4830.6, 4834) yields 12.86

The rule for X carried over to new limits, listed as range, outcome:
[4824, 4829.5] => 14.9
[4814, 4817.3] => 11.7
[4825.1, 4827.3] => 17.7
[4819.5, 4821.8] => 15.3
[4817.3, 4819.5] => 14.9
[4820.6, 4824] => 14.4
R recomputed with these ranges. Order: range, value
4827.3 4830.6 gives 13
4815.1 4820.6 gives 13.5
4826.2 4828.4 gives 14.4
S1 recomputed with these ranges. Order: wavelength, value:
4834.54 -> 13.37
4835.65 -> 12.12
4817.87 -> 15.1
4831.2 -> 12.86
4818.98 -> 14.77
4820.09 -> 13.79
